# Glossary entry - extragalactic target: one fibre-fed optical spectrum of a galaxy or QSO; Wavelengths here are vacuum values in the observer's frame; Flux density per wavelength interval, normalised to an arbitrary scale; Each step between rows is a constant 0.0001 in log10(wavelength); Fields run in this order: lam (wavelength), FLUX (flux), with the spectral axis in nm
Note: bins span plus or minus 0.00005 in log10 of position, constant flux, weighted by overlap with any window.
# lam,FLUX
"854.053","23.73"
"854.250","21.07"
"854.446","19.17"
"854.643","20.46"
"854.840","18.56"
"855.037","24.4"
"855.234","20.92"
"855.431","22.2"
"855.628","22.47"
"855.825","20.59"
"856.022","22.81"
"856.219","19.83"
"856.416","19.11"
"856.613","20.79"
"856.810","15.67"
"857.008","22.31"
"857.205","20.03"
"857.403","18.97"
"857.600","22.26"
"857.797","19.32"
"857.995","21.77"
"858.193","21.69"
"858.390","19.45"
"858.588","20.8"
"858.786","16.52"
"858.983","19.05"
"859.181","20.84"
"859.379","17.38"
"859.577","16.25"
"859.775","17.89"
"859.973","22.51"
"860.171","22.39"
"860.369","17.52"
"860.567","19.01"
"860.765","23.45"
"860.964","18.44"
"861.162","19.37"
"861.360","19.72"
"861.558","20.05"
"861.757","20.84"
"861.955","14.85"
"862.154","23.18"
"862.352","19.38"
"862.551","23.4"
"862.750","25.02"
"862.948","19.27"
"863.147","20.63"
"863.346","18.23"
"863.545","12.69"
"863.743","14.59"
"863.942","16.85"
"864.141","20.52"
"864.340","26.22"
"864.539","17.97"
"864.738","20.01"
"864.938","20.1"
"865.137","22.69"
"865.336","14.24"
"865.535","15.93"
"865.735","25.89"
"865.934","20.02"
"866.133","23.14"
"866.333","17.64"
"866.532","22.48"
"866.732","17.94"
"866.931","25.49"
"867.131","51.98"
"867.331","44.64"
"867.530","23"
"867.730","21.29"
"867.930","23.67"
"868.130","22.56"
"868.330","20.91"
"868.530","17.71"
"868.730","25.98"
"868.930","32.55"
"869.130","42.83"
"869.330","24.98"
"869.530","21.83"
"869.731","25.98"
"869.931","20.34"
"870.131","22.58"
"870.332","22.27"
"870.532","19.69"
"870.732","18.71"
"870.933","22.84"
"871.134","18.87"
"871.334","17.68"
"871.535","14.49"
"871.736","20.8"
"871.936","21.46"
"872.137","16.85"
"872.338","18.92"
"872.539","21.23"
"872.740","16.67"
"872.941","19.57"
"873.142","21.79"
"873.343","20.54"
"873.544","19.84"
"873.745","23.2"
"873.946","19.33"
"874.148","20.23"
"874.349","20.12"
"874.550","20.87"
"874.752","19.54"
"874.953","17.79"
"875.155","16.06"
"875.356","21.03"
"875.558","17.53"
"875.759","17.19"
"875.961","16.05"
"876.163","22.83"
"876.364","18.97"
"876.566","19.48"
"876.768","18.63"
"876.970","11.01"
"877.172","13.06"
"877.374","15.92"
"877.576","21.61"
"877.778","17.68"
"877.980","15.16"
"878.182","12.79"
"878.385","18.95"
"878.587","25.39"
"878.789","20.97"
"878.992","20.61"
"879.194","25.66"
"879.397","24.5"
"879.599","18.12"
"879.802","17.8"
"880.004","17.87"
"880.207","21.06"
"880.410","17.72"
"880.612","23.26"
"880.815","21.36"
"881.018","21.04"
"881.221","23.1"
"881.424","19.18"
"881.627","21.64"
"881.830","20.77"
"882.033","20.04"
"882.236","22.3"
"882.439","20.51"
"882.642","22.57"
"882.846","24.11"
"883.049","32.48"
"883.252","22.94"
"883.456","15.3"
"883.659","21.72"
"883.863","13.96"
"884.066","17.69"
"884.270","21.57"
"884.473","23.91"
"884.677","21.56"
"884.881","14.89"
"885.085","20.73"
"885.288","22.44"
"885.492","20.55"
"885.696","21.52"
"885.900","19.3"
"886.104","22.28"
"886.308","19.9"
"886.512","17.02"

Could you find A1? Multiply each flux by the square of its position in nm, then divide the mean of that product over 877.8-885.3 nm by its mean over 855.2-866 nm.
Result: 1.09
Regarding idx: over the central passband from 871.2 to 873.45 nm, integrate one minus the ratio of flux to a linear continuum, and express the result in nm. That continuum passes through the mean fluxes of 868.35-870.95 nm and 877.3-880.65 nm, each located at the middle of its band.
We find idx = 0.39 nm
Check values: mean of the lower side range 24.4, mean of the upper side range 19.7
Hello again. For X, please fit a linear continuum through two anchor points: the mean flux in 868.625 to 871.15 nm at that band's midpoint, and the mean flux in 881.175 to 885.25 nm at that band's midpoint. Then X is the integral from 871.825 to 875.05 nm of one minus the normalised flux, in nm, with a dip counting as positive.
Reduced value 0.526 nm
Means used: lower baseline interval 24.7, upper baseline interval 21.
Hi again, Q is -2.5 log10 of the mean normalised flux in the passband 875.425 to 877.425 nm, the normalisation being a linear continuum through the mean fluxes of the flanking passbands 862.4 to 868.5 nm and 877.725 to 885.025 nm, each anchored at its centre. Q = 0.22 mag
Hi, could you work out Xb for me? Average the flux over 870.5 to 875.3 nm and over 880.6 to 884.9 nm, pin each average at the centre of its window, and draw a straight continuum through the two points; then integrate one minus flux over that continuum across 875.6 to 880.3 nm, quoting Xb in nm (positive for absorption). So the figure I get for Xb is 0.38 nm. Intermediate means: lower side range 19.5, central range 18.7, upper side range 21.3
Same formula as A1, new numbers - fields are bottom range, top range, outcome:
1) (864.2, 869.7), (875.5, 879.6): 0.78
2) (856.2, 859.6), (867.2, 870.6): 1.35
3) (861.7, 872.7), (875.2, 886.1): 0.93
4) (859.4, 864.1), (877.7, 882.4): 1.10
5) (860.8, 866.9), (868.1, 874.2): 1.11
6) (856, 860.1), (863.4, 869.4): 1.22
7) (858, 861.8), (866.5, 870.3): 1.39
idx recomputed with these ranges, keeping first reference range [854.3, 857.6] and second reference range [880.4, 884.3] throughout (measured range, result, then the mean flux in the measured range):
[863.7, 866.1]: 0.115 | 19.8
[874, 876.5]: 0.241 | 19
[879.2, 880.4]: 0.057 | 20.2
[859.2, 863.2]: 0.130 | 20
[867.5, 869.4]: -0.433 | 25.6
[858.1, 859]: 0.049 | 19.5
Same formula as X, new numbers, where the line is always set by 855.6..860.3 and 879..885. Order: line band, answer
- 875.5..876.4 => 0.096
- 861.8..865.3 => 0.096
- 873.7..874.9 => 0.020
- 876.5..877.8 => 0.259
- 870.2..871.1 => -0.012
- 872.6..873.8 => 0.025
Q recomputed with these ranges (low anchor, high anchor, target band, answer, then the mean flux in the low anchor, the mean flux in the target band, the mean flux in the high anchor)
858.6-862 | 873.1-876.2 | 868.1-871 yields -0.24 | 19.3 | 24.2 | 19.5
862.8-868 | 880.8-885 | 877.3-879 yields 0.14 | 22.2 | 18.7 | 21.1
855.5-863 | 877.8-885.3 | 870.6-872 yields 0.06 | 20.1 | 19.2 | 20.6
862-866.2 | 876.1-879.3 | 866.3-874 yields -0.19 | 19.9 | 23.2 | 18.6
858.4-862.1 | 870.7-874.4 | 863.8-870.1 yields -0.23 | 19.3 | 24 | 19.6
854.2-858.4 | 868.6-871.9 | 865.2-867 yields 0.11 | 20.7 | 20.3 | 23.2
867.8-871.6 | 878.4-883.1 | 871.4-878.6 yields 0.20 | 23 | 18.6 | 21.7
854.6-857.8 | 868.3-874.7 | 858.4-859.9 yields 0.13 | 20.7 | 18.5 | 21.6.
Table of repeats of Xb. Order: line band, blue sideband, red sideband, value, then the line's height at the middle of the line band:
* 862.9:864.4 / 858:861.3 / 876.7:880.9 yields 0.083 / 19.5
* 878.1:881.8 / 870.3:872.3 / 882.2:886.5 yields -0.049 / 20.4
